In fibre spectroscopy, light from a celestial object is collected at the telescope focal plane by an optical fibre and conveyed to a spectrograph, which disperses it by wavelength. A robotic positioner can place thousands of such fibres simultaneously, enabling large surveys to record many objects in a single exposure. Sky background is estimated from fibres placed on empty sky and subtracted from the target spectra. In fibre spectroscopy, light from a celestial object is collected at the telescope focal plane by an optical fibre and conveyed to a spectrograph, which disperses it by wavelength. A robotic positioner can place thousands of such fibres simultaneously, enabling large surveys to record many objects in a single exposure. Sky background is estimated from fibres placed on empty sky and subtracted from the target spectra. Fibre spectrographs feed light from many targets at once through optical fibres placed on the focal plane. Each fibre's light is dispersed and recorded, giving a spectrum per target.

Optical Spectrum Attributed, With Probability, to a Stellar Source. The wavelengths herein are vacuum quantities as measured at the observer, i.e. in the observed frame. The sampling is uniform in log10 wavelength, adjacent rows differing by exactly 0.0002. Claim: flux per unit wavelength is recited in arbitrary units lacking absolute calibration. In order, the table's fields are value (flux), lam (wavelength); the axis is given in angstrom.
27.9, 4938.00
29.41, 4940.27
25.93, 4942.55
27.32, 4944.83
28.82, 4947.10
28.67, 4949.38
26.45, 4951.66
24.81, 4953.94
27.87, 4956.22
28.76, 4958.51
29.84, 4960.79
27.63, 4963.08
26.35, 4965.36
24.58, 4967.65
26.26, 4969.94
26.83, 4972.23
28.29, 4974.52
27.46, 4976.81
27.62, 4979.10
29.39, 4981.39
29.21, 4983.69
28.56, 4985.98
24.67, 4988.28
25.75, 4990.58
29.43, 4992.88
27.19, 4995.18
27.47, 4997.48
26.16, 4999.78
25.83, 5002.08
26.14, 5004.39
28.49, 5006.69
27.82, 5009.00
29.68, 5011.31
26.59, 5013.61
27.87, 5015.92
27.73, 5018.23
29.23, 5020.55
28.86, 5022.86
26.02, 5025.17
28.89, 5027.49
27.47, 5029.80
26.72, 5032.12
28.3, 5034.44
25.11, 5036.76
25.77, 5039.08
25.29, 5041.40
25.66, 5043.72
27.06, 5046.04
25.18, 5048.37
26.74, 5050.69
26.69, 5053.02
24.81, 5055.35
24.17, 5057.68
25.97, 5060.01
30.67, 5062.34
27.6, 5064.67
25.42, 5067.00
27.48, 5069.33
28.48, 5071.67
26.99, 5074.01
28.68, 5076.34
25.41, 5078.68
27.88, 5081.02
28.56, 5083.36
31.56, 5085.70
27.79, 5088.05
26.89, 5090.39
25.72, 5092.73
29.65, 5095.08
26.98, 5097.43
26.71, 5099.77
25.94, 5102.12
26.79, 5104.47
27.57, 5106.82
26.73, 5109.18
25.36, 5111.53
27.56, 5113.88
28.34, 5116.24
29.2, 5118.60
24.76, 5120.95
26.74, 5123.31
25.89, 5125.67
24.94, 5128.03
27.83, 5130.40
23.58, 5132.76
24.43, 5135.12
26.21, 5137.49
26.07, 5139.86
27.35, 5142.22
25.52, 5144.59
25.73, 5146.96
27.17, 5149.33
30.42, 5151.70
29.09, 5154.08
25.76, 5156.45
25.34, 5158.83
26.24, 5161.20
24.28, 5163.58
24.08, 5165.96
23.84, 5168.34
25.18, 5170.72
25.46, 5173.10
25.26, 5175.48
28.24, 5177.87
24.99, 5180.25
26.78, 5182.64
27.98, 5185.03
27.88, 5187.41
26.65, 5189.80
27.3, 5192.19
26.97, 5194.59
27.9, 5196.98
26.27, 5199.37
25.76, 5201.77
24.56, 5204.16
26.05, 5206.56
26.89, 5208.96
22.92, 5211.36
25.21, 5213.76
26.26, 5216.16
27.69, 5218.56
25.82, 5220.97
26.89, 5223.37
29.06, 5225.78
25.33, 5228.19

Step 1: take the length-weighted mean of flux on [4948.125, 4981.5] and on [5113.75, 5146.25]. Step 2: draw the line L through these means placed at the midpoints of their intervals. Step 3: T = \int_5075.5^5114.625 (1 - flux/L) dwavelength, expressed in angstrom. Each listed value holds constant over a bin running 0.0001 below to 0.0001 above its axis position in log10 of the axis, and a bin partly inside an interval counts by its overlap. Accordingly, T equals -1.32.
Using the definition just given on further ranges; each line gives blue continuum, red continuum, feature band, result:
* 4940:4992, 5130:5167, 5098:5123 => -0.4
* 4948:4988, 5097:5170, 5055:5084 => -0.4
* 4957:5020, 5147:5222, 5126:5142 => 0.6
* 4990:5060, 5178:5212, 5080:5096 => -0.9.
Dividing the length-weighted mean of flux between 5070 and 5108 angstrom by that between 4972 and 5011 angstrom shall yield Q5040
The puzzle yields 1.00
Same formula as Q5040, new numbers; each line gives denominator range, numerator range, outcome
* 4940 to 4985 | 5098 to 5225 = 0.96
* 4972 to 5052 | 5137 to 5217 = 0.96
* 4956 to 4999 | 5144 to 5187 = 0.95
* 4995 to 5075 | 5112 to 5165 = 0.98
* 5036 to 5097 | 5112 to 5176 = 0.97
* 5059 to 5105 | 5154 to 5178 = 0.92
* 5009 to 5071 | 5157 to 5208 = 0.97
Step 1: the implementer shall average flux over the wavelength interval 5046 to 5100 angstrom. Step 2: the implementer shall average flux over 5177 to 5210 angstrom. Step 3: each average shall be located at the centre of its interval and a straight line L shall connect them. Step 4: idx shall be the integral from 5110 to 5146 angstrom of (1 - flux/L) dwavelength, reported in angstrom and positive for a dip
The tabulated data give 1.0 angstrom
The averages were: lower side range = 27.2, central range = 26.3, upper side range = 26.7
